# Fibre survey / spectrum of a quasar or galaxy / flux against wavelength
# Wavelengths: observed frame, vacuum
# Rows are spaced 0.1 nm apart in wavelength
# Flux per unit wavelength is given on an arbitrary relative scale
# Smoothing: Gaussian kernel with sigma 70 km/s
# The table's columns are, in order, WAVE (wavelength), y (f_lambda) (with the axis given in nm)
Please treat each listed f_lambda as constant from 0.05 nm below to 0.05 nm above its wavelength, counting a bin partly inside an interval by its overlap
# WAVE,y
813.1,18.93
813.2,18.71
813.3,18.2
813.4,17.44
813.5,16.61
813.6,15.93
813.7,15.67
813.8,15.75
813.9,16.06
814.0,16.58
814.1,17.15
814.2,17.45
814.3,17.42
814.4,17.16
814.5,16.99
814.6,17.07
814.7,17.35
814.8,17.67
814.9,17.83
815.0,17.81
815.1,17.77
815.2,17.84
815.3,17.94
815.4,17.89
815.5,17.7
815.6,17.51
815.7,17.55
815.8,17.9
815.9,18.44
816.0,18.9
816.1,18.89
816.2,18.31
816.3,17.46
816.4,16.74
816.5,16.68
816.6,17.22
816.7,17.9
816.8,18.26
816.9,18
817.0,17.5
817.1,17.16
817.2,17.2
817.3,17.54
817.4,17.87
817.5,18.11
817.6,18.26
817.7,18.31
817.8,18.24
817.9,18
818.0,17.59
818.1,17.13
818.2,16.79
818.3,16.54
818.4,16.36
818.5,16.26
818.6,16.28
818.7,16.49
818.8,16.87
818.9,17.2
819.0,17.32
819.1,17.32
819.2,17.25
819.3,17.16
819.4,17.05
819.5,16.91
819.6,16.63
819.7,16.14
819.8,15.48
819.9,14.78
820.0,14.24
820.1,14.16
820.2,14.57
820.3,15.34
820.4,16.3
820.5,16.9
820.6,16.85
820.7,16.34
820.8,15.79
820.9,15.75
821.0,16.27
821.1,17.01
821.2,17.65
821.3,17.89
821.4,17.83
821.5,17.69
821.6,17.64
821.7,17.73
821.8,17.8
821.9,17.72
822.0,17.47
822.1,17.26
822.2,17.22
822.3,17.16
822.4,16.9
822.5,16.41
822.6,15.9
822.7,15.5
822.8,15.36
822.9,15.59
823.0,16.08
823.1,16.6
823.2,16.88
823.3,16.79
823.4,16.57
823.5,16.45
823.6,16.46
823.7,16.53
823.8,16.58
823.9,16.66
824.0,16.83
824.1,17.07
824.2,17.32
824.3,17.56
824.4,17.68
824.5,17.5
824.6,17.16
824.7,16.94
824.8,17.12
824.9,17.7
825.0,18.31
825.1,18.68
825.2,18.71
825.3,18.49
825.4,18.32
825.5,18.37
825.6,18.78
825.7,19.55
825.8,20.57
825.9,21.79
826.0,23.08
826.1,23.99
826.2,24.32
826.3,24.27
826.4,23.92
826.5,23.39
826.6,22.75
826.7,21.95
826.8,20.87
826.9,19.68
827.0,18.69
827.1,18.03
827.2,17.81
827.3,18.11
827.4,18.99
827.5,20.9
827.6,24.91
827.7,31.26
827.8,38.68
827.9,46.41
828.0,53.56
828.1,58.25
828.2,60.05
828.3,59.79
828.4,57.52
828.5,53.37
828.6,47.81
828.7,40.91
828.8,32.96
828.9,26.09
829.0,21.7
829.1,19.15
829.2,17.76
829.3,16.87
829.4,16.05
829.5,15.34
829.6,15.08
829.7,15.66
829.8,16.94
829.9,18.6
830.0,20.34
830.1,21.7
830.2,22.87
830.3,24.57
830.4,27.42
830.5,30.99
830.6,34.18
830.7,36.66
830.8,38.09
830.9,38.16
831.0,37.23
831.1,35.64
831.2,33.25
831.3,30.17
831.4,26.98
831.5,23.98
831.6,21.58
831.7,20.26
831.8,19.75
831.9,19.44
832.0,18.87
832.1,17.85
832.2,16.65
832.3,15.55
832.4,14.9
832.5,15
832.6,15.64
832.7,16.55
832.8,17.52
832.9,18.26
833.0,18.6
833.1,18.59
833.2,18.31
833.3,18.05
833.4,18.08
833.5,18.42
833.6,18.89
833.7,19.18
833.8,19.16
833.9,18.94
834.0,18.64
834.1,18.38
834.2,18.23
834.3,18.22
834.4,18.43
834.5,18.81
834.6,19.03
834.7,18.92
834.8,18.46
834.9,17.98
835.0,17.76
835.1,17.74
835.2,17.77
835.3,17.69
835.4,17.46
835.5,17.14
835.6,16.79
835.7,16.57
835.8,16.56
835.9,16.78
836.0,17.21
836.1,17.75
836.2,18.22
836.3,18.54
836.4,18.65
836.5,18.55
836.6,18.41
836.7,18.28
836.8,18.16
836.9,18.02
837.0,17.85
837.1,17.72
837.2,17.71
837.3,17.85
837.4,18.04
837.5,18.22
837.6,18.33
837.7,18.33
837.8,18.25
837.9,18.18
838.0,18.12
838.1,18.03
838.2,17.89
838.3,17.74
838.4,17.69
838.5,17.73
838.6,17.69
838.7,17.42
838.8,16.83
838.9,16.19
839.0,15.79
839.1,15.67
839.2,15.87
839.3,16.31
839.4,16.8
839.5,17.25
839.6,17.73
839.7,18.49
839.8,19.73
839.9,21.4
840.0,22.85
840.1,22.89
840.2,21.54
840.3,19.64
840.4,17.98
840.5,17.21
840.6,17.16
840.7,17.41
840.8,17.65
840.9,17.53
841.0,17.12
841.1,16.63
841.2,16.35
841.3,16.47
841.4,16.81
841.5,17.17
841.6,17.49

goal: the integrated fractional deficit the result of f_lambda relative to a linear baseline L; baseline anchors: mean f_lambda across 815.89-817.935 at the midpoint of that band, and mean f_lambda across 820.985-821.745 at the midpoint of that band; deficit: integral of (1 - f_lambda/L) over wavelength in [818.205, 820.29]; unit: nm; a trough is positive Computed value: 0.169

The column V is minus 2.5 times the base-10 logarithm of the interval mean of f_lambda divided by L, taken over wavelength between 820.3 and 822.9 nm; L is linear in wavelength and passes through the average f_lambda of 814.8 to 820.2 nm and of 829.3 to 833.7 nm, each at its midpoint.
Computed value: 0.112 mag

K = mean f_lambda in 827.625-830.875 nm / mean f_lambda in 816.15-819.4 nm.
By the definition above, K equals 1.87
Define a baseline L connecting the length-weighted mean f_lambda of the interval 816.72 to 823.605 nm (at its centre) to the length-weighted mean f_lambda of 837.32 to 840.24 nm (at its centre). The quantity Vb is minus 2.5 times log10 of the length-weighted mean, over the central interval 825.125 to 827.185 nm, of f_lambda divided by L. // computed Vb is -0.208 mag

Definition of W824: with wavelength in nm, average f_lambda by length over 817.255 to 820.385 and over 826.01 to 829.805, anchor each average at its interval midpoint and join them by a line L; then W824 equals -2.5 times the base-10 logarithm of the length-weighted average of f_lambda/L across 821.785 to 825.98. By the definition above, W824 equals 0.33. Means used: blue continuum 16.7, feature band 17.4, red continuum 29.1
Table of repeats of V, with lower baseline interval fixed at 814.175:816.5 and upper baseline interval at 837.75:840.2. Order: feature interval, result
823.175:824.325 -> 0.07 mag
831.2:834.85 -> -0.07 mag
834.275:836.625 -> 0.01 mag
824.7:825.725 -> -0.03 mag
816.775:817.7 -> 0.00 mag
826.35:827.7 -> -0.18 mag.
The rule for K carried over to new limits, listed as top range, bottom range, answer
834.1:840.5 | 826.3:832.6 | 0.66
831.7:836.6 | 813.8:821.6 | 1.05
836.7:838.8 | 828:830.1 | 0.56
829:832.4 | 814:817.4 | 1.34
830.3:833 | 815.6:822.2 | 1.44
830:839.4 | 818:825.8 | 1.18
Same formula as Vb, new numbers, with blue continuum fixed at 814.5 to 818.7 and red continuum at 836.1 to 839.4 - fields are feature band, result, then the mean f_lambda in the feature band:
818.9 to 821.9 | 0.07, 16.6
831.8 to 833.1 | 0.03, 17.2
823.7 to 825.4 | 0.01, 17.5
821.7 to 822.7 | 0.04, 17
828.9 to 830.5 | -0.13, 19.9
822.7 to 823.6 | 0.09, 16.3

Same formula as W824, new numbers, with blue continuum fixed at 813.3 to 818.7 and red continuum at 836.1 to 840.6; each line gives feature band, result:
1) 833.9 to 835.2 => -0.021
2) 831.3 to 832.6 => -0.092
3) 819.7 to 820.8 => 0.132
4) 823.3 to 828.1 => -0.214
